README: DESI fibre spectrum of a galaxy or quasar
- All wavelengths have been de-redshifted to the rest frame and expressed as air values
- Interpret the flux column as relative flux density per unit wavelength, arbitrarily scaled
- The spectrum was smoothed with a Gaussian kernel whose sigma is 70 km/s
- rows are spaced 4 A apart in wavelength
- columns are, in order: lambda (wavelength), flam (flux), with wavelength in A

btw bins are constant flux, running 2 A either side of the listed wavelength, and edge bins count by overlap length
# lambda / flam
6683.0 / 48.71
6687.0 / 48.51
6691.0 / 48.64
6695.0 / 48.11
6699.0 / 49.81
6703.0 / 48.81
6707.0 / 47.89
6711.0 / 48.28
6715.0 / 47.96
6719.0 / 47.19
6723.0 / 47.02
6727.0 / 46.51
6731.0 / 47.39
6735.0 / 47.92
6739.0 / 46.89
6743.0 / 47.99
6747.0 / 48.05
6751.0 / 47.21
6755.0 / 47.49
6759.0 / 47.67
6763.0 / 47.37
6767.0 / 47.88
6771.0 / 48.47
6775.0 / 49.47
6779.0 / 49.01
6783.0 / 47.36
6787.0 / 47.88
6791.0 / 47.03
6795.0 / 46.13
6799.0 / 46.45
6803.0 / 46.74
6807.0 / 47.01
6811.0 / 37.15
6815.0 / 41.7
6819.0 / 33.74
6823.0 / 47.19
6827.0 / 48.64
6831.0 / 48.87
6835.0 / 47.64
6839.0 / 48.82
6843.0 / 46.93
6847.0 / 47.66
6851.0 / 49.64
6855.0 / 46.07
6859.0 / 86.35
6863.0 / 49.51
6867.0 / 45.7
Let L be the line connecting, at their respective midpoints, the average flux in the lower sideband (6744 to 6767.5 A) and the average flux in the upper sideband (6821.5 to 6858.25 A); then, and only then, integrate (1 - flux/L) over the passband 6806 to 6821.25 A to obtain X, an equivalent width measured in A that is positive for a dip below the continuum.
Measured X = 2.9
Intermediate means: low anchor 47.6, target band 39.6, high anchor 49.3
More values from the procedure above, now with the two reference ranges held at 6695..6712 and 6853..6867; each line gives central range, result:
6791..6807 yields 2.4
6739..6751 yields 0.8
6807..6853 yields 9.2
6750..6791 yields 3.8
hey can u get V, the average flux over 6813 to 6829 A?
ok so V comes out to 42.8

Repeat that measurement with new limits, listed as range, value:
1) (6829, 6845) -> 48.1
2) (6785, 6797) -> 47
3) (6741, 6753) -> 47.8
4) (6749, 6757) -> 47.4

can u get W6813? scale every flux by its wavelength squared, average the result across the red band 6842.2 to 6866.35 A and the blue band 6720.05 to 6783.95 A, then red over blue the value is 1.2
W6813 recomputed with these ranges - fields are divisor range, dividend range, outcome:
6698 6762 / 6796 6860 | 1.03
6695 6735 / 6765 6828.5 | 0.98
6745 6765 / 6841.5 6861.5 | 1.20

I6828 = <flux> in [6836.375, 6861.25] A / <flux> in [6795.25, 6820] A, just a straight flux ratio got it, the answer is 1.26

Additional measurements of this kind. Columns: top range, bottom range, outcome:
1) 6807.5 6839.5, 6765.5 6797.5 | 0.92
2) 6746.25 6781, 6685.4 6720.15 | 0.99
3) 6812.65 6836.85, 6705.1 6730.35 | 0.94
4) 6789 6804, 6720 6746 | 0.98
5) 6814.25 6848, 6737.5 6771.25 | 0.96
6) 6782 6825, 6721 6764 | 0.94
